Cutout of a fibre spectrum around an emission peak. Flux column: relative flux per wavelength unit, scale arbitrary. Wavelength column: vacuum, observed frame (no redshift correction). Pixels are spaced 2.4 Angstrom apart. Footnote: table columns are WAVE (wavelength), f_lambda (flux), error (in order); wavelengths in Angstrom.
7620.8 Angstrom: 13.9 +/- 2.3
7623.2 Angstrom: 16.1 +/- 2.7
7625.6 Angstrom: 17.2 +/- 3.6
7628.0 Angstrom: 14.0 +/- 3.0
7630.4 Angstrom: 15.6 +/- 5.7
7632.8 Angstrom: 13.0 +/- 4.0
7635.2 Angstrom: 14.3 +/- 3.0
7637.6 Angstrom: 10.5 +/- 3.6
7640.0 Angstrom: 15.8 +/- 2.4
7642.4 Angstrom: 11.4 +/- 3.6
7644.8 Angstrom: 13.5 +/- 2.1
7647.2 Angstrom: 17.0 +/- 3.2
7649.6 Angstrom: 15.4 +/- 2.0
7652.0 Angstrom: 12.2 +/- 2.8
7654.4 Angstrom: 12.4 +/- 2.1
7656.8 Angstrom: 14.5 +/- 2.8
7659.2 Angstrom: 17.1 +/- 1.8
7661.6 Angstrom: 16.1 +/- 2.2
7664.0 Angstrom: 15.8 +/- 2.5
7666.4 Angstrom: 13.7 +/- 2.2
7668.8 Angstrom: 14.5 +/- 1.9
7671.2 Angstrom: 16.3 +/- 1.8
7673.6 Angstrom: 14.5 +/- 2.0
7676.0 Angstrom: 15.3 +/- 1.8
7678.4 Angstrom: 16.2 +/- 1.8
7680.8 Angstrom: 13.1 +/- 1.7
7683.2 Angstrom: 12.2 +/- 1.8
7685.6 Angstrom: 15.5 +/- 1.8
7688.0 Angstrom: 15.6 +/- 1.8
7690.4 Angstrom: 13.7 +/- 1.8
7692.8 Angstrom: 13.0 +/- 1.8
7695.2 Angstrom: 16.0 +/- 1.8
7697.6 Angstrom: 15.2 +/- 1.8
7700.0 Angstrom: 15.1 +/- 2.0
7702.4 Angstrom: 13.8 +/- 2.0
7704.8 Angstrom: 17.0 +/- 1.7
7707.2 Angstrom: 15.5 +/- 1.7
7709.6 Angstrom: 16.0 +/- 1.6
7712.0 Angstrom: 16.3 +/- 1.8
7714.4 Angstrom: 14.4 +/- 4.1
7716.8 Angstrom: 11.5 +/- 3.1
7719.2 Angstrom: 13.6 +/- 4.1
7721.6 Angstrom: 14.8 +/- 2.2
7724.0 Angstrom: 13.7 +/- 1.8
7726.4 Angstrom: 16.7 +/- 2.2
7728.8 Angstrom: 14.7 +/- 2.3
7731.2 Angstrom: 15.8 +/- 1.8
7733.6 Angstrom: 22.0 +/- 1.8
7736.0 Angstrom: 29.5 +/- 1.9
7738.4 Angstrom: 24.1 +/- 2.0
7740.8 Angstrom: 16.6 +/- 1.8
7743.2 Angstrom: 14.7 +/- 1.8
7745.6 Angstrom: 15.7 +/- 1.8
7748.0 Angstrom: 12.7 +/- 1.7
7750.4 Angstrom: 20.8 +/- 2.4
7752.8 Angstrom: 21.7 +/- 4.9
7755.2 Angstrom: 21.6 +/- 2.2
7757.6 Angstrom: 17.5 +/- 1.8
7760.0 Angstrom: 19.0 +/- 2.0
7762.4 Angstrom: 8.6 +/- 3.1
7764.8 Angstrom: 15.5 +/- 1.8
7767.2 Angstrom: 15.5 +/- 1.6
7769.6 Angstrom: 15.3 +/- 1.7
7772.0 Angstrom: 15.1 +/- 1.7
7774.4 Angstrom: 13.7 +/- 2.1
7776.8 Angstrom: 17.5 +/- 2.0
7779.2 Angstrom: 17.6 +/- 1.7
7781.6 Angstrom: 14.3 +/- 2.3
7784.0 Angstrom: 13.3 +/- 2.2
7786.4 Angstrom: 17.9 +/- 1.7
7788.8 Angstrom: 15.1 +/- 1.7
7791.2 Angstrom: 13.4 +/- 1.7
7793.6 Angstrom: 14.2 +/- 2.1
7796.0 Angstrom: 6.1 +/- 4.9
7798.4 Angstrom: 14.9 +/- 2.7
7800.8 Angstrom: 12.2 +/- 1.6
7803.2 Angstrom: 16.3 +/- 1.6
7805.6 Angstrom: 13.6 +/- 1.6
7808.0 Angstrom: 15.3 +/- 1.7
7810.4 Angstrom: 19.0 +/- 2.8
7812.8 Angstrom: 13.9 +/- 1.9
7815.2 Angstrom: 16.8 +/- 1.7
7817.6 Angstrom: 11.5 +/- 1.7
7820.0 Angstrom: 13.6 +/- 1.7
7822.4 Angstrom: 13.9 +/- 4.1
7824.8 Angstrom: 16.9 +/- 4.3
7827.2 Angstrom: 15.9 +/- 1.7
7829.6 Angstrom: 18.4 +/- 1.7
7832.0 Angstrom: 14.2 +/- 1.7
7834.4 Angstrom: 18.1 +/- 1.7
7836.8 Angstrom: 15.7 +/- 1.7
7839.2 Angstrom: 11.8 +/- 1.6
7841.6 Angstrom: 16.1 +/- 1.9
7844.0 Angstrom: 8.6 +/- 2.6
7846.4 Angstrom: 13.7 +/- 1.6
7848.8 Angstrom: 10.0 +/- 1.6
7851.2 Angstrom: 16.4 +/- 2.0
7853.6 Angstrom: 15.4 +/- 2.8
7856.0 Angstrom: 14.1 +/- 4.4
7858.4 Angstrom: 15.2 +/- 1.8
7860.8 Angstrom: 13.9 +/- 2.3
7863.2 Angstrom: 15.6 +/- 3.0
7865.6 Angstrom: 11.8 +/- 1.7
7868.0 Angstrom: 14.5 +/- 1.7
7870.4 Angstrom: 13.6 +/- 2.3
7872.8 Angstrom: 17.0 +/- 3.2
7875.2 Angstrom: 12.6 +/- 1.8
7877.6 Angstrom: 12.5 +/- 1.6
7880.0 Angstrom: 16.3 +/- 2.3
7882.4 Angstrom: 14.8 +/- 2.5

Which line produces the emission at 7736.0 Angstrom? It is [S II] 6716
